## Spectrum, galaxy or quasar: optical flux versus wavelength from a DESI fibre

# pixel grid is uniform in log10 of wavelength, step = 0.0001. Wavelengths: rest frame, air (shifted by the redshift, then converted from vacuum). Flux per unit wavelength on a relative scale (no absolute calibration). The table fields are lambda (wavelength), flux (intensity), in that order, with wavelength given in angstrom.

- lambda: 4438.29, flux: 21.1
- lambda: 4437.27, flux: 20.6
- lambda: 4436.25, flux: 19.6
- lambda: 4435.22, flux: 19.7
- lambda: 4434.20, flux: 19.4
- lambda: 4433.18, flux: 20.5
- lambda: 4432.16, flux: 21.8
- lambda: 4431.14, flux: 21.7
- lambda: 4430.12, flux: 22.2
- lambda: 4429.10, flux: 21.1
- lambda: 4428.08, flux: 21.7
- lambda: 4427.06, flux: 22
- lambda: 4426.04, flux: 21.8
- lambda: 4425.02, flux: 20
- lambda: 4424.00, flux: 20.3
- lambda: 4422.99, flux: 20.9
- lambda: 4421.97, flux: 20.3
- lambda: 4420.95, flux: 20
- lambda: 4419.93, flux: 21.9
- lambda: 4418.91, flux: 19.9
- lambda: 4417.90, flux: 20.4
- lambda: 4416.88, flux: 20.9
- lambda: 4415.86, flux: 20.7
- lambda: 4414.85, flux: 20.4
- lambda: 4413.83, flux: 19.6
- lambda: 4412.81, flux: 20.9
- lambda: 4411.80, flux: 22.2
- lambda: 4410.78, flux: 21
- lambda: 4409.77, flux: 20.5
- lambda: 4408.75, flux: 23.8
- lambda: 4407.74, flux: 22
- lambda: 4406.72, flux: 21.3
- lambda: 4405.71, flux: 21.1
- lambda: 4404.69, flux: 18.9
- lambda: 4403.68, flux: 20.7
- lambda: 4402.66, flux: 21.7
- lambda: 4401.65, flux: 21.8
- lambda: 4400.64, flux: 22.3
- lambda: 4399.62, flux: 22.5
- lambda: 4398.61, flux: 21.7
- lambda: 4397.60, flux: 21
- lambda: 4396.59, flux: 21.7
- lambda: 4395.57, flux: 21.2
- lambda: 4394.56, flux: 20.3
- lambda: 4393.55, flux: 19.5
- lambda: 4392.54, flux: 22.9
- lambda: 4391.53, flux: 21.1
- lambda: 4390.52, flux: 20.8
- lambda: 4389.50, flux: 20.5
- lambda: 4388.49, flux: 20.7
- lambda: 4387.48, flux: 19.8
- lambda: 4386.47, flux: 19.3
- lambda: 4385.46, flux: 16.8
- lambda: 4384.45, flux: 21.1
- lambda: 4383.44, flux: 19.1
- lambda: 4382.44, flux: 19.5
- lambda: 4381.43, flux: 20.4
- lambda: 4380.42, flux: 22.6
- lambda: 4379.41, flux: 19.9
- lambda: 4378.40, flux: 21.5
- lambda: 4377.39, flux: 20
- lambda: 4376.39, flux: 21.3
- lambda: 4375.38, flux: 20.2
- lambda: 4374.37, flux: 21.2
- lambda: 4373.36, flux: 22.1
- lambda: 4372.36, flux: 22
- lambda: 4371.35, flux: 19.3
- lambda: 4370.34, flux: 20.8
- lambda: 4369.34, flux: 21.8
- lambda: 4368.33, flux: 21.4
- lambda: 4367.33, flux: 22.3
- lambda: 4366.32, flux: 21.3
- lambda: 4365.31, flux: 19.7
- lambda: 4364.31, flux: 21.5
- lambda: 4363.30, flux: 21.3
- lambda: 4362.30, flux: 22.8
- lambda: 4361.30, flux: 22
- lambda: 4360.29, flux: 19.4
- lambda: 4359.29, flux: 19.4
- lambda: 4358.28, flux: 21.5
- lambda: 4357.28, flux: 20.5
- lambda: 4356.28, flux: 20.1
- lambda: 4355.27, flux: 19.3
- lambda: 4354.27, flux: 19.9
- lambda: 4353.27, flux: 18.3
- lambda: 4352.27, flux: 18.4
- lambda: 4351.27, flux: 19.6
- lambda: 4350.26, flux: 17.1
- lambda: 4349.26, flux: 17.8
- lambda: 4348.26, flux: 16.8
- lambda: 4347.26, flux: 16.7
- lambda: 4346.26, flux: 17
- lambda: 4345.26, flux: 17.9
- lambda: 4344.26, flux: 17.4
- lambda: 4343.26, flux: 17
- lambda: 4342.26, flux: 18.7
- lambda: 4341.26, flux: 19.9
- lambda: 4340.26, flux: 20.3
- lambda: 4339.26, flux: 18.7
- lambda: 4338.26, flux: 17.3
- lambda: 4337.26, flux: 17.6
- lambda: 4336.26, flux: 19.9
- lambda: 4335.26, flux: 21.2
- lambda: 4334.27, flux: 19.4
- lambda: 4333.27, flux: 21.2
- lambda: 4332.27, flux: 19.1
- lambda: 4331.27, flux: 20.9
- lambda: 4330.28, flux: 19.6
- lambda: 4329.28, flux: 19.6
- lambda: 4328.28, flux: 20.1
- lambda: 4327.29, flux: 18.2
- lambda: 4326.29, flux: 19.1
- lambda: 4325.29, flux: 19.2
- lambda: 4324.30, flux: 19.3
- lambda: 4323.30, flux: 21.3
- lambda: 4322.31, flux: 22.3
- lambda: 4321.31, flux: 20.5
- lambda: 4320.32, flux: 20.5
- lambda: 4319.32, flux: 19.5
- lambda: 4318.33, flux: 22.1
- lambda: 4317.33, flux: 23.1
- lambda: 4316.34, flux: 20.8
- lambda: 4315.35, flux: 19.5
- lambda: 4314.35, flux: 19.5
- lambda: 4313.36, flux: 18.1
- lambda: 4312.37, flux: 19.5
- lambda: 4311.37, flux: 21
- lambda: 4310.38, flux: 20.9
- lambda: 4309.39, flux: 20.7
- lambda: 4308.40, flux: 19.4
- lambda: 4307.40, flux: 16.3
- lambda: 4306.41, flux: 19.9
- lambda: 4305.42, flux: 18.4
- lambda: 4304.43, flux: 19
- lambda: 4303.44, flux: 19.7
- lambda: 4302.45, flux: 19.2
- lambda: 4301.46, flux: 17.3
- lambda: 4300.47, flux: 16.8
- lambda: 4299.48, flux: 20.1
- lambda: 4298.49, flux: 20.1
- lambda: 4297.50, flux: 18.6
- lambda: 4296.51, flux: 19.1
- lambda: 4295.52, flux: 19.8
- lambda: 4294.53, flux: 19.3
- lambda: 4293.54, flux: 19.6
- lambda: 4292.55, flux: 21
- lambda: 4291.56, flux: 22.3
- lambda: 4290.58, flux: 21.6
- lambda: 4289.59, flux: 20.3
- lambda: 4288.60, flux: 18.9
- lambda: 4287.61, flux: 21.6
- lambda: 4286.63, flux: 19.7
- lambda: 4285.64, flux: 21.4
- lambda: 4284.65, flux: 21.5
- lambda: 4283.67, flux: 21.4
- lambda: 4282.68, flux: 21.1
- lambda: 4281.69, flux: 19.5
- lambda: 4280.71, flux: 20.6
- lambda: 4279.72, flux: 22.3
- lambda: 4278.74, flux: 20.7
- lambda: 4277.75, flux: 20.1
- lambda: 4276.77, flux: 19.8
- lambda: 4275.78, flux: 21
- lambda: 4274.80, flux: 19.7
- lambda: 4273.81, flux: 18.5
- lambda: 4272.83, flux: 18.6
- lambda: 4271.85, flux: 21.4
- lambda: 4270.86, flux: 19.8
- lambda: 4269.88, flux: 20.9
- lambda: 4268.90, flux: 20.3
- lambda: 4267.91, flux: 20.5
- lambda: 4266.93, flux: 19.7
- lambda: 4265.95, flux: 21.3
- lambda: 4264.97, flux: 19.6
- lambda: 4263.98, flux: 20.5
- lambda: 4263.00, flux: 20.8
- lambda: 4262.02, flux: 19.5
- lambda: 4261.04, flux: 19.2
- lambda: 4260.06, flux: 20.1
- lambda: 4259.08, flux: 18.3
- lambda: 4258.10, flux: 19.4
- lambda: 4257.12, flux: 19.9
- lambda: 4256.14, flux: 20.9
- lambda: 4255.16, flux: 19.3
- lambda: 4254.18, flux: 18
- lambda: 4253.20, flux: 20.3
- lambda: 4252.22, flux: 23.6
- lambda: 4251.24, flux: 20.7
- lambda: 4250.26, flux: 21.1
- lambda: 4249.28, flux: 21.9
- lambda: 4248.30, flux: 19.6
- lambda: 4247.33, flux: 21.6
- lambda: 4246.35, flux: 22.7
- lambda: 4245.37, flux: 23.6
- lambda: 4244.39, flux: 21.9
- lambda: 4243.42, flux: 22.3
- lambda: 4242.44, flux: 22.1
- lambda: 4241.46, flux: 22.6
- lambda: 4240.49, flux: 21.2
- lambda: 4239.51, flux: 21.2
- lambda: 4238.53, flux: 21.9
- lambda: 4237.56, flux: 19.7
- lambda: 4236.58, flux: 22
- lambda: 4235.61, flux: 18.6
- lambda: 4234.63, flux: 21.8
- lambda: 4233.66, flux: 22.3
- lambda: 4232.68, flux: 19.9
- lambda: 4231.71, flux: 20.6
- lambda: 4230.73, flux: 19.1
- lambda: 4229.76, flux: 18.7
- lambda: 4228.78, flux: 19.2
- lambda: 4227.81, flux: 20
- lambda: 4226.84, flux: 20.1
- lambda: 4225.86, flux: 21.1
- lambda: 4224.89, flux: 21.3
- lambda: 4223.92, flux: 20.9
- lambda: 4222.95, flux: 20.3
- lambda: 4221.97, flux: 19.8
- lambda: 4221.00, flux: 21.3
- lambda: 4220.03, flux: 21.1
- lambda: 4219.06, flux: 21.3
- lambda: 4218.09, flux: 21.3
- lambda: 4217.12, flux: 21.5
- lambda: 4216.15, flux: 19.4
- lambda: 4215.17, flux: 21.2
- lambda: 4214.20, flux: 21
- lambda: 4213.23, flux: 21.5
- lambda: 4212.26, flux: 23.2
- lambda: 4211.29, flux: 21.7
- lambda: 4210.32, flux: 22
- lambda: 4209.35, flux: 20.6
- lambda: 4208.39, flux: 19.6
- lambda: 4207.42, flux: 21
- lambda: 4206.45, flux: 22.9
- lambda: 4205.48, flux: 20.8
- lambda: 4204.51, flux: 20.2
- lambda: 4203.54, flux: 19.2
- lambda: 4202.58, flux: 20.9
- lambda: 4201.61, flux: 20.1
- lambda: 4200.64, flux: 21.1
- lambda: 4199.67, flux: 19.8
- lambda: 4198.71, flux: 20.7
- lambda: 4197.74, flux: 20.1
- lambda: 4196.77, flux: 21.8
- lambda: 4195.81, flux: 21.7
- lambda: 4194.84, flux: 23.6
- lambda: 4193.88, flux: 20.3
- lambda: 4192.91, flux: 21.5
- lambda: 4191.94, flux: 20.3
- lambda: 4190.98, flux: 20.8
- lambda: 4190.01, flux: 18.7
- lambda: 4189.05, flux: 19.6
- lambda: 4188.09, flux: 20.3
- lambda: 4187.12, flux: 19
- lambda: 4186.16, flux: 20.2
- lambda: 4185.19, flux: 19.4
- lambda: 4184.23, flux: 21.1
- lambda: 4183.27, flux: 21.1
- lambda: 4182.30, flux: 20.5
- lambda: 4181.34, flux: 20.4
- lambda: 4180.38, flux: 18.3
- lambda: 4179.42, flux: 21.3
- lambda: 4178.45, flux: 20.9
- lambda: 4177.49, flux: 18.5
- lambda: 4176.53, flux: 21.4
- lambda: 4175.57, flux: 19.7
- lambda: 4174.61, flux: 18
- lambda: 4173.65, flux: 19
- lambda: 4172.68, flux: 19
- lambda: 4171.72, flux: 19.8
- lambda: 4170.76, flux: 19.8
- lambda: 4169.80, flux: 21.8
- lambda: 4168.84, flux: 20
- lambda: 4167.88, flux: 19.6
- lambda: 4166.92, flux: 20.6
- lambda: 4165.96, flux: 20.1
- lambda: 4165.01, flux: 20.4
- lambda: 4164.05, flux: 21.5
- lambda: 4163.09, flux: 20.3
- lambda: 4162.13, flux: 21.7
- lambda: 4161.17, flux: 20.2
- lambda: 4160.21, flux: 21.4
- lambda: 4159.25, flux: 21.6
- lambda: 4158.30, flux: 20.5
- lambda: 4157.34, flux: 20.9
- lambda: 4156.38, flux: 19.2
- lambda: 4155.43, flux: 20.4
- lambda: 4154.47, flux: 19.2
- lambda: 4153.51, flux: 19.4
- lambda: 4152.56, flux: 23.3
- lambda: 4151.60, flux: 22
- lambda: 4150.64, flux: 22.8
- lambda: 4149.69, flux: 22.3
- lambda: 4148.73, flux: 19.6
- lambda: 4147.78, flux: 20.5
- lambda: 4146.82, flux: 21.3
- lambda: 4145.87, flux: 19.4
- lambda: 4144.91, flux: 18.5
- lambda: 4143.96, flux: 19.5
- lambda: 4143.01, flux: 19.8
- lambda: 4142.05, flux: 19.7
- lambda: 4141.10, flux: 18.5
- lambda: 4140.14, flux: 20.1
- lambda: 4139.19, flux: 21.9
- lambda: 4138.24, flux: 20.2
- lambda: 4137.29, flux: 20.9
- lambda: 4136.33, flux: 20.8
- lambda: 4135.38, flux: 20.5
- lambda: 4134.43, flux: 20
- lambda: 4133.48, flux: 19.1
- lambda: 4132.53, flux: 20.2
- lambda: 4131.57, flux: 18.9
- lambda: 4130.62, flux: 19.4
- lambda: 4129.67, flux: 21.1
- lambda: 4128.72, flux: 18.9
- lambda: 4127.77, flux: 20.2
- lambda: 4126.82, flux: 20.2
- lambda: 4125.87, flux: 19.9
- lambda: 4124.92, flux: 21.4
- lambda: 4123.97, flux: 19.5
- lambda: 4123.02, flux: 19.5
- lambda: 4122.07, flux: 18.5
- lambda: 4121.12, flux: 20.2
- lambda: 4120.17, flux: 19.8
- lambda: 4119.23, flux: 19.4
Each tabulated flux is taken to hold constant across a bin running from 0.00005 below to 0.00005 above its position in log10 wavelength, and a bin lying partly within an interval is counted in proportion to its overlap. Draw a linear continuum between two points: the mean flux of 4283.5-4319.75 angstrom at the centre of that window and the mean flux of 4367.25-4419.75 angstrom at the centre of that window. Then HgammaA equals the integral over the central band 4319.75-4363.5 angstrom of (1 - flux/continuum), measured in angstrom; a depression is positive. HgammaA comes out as 2.0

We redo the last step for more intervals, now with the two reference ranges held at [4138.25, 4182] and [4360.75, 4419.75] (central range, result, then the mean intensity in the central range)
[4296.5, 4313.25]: 1.3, 19.2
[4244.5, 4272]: 0.1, 20.5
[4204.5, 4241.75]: -0.7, 20.9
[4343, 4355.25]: 1.7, 17.9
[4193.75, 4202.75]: -0.3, 21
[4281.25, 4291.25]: 0.0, 20.7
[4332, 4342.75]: 0.7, 19.4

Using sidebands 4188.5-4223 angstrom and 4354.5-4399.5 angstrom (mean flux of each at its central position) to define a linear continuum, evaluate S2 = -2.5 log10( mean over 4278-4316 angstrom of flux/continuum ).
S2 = 0.050 mag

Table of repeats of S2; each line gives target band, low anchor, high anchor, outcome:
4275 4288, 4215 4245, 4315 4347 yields -0.03 mag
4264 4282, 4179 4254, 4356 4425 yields 0.03 mag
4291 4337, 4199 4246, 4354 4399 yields 0.05 mag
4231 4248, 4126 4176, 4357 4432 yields -0.05 mag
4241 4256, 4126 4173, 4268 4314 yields -0.07 mag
